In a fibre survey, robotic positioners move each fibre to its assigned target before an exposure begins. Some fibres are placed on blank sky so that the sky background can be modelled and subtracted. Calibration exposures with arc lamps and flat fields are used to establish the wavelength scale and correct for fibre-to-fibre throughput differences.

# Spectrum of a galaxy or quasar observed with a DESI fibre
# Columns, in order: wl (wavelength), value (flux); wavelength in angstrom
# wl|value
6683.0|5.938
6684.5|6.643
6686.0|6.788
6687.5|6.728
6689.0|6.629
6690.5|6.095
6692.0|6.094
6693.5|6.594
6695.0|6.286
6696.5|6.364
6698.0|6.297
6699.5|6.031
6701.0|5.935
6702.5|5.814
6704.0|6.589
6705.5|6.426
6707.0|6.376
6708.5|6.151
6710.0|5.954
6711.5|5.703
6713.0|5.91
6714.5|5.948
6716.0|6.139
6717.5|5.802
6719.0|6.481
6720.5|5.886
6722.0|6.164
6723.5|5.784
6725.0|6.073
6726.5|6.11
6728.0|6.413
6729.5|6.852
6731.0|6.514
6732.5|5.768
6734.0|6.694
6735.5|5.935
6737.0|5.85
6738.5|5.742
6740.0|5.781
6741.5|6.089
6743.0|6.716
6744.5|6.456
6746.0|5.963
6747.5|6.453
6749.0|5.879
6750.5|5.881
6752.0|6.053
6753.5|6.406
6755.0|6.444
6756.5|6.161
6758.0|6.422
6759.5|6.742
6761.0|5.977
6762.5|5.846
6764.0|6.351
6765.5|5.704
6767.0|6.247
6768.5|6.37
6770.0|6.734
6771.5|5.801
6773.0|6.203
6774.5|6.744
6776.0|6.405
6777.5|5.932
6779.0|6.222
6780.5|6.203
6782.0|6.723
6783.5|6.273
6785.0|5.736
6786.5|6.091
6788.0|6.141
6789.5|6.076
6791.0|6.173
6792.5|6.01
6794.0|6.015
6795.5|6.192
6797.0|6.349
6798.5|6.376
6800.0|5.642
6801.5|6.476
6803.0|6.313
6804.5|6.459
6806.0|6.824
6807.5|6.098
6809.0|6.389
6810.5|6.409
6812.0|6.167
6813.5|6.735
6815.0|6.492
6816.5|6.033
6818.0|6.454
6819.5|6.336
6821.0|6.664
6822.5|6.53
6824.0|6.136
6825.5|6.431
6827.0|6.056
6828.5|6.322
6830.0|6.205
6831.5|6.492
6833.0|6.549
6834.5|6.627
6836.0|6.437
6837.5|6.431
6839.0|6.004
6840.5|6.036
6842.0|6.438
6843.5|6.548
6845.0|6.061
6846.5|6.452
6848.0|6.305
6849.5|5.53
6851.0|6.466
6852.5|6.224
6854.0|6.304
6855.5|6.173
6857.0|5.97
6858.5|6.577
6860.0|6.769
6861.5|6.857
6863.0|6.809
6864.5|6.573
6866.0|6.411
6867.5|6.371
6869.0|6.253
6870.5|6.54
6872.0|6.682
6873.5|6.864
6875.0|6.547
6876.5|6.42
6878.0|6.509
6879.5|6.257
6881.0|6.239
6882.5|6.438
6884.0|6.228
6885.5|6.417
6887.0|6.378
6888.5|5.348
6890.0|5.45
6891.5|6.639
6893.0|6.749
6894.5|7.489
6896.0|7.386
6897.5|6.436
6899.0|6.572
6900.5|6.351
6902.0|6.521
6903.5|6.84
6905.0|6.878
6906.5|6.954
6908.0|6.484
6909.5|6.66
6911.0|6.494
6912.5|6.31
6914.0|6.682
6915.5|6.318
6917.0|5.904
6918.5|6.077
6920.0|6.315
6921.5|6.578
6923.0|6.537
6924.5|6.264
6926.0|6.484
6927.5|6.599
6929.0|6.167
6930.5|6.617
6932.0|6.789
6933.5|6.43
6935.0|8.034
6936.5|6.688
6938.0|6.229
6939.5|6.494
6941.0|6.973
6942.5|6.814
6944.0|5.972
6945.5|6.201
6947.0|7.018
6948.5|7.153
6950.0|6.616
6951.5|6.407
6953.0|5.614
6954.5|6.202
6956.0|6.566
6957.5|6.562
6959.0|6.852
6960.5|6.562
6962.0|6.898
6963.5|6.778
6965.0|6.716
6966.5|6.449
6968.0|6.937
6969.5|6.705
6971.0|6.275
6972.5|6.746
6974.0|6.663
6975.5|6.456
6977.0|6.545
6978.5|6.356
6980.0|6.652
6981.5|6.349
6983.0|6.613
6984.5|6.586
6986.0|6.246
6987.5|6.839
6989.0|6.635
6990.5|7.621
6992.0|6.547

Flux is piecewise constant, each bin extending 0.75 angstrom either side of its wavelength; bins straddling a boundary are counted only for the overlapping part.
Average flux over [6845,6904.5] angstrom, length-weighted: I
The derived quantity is 6.44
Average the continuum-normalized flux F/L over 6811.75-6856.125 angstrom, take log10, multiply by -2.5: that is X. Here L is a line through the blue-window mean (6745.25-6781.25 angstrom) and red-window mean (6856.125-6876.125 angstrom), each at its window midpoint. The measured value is 0.021 mag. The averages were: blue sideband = 6.21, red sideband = 6.55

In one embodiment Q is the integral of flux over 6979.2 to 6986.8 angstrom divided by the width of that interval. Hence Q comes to 6.49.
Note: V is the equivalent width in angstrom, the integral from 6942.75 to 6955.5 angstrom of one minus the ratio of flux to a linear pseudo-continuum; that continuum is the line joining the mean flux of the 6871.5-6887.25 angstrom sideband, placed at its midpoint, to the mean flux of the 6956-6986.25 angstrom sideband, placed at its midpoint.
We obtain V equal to 0.3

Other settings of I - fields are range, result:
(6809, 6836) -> 6.39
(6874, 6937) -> 6.51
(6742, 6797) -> 6.22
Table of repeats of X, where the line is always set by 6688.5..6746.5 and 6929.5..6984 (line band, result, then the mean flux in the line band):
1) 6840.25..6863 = 0.013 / 6.34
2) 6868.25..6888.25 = 0.008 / 6.42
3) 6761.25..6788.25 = 0.011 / 6.2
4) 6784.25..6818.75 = 0.013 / 6.25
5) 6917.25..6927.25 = 0.030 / 6.36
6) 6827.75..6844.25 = 0.002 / 6.37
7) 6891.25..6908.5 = -0.046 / 6.78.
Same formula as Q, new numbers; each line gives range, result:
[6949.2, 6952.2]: 6.52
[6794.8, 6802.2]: 6.21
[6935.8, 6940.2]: 6.47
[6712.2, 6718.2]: 5.95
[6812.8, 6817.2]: 6.42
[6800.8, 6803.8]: 6.39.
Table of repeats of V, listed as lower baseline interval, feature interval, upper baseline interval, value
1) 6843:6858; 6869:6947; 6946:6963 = -1.26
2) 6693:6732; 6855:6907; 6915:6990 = -0.57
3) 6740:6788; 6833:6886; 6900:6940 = 0.21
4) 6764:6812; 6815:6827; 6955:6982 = -0.10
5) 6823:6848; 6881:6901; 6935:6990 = -0.01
